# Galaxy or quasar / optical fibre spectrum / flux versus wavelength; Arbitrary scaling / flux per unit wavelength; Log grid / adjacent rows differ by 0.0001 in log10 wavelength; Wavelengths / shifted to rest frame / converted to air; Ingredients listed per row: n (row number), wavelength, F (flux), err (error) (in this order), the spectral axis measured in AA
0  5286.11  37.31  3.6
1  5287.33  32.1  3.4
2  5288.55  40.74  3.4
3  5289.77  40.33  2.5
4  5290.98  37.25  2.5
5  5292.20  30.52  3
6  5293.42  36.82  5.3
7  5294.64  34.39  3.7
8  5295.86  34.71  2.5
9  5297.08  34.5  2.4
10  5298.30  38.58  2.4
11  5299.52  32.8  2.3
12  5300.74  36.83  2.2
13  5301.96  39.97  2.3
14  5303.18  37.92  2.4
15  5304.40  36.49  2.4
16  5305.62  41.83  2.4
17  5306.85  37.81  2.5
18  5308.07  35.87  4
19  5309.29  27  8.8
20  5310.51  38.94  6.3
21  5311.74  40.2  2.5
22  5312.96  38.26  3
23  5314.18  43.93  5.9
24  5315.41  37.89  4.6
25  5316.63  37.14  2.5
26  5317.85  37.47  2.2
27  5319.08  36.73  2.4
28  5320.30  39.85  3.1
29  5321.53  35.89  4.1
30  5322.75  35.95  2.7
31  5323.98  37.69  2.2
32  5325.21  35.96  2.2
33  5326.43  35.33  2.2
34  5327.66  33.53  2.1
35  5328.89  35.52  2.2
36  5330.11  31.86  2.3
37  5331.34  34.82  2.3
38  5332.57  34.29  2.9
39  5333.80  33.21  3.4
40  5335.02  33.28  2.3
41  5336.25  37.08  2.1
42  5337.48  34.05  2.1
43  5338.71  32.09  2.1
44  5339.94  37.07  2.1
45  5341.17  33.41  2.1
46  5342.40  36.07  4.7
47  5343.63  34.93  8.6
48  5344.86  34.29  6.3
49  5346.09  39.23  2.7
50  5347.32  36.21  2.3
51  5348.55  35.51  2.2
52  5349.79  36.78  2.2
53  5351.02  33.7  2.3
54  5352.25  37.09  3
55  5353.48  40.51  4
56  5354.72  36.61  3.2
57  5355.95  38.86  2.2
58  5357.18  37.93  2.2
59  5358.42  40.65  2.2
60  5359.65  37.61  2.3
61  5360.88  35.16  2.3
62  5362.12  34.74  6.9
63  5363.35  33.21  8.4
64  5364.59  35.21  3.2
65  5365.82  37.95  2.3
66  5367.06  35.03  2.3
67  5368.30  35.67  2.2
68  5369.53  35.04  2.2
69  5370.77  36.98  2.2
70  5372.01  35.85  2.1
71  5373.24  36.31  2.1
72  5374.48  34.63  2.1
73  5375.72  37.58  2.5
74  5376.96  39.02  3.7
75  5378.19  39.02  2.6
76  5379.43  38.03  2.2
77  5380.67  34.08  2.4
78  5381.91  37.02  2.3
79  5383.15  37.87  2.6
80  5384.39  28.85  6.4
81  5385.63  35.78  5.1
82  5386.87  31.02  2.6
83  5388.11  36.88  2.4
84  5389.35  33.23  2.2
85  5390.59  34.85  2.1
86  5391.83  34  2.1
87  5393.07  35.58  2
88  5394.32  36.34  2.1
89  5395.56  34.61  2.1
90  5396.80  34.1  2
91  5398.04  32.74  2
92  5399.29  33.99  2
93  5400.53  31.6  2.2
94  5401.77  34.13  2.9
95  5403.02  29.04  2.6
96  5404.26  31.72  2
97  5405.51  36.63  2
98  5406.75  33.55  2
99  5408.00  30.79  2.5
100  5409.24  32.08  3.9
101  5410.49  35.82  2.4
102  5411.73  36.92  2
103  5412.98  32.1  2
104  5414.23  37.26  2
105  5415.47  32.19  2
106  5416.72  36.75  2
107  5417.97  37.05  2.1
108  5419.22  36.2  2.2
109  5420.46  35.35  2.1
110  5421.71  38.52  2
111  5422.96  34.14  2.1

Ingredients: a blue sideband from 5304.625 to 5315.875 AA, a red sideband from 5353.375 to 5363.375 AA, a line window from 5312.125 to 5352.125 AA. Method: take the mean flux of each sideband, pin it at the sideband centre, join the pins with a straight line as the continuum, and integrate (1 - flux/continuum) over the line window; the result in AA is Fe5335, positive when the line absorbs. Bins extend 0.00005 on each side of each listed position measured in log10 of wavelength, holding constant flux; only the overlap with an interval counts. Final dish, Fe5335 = 1.81 AA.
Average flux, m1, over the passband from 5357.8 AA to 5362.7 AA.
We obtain 37.1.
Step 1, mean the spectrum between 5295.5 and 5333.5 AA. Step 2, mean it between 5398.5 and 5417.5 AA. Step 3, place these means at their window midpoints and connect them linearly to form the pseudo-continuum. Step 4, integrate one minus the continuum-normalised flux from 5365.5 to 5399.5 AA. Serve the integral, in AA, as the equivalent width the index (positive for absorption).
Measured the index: -0.95 AA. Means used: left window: 36.6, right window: 33.6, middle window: 35.4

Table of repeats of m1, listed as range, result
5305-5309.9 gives 35.6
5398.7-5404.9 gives 32.1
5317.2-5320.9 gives 38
